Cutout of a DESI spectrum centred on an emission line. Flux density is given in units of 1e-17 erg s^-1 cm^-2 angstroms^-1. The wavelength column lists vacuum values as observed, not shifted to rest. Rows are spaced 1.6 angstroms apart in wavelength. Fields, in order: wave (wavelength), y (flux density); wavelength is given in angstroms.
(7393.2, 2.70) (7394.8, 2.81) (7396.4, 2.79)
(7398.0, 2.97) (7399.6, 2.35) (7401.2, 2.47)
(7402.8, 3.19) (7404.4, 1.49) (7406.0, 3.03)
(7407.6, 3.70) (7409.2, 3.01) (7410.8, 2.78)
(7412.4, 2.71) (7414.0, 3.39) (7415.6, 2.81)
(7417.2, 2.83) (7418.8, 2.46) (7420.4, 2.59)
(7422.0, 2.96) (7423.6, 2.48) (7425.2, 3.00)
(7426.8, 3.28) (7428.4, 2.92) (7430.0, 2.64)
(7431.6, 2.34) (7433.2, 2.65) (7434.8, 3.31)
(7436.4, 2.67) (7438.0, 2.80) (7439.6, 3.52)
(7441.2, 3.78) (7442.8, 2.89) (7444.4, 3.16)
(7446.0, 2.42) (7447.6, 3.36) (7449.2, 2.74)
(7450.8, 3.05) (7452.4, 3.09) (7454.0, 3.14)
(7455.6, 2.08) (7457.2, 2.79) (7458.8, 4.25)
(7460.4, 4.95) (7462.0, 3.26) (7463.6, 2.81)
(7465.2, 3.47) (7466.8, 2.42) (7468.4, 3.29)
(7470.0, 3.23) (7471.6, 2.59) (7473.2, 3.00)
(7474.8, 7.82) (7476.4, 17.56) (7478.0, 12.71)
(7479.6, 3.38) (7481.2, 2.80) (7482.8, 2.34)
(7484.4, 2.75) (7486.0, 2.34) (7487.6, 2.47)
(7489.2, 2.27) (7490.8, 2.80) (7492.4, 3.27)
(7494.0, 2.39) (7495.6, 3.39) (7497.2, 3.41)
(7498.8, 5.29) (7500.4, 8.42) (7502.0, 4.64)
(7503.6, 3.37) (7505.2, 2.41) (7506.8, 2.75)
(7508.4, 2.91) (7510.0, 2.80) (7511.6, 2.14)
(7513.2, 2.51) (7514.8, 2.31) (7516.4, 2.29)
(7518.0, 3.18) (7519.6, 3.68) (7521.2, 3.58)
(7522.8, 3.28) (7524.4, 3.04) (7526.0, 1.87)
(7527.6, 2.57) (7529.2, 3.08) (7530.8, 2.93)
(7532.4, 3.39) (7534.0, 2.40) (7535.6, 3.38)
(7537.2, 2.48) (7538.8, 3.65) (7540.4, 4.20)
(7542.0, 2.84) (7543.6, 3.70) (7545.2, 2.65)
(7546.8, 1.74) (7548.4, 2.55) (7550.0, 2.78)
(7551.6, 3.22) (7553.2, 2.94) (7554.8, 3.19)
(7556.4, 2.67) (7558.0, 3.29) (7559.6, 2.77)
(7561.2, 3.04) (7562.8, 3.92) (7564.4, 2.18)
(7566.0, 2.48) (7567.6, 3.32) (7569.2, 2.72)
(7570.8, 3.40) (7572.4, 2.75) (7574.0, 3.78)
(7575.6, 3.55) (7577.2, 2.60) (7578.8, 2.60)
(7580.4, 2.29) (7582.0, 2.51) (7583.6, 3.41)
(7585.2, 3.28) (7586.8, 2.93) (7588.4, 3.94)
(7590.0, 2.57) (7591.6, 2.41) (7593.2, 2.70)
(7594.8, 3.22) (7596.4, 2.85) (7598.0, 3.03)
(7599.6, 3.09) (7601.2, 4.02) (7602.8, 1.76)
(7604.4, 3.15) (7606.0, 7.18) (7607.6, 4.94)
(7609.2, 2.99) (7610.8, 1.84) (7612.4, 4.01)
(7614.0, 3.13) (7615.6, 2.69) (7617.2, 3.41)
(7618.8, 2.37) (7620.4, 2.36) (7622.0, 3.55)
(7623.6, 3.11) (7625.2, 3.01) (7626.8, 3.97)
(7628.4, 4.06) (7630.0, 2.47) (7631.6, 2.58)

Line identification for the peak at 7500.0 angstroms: [N II]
